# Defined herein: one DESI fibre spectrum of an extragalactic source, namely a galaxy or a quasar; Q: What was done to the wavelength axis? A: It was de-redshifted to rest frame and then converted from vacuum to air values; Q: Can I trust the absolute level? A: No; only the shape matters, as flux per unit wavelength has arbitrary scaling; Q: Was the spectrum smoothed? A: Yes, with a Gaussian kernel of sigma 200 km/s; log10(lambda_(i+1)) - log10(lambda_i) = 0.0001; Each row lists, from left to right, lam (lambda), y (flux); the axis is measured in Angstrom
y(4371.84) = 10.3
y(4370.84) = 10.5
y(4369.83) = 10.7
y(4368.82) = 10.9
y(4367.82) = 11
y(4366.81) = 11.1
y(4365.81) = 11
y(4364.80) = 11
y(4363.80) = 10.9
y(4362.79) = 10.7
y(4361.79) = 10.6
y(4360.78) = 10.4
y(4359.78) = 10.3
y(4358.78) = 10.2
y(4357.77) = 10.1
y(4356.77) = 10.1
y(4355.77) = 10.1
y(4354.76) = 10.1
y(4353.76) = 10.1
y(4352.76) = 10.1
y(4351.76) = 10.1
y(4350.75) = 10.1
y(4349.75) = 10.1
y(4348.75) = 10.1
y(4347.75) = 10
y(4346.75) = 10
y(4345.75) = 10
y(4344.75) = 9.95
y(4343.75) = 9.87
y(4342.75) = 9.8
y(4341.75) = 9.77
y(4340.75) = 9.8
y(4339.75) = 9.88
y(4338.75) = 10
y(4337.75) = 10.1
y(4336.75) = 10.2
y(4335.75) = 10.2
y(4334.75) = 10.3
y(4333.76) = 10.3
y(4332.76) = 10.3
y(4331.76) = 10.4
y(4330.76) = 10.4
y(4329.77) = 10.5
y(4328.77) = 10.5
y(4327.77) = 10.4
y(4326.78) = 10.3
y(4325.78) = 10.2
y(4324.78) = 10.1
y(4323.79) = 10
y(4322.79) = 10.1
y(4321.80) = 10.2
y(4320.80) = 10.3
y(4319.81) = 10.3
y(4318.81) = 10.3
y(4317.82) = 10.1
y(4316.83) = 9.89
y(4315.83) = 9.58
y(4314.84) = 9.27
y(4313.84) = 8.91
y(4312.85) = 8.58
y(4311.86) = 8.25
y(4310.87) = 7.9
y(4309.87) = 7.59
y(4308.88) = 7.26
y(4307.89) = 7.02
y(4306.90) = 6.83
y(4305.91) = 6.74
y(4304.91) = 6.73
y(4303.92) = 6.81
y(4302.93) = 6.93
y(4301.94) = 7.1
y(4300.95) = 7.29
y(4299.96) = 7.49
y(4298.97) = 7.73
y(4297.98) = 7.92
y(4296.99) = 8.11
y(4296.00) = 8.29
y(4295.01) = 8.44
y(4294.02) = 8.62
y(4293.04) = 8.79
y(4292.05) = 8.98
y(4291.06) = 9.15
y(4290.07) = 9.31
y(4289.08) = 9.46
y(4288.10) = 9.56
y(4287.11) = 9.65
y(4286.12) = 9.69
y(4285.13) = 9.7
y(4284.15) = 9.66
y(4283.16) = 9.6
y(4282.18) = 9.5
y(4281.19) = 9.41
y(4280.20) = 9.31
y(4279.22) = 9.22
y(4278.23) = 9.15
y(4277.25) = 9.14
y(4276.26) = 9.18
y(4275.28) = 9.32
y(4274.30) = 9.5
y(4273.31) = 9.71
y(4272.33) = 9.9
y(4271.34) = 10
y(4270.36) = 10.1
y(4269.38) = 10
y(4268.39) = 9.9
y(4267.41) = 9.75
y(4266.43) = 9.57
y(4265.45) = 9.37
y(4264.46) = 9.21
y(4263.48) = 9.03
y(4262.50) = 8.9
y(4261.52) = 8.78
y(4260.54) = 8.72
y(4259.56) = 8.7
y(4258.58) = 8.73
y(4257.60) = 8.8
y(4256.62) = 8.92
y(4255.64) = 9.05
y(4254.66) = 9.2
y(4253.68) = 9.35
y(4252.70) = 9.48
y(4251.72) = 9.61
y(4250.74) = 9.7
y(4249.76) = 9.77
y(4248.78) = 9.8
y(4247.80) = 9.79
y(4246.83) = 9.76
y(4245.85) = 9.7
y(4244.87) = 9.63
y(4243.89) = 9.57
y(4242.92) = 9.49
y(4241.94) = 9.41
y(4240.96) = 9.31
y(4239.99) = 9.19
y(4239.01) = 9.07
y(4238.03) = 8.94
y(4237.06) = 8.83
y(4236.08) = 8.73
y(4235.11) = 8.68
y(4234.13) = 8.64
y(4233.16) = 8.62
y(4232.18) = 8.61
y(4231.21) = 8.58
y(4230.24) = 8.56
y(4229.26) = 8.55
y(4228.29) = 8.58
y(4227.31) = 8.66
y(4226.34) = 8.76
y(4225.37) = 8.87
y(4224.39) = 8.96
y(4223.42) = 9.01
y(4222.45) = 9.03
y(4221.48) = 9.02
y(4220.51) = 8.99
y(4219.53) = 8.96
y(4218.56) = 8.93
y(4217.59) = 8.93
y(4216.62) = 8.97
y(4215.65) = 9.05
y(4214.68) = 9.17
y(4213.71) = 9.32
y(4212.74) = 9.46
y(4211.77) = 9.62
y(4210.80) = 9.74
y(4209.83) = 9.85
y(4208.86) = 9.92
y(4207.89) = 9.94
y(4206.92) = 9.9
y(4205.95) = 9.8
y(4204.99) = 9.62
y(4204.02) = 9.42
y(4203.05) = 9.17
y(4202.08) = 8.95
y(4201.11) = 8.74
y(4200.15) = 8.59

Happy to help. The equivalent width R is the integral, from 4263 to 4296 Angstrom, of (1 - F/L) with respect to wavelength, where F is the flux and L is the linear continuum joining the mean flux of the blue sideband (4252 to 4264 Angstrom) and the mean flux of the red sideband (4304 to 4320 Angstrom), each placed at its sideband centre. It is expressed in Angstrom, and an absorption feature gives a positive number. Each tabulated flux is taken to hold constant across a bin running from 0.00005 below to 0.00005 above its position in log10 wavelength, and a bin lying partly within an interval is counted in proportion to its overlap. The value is -2.5 Angstrom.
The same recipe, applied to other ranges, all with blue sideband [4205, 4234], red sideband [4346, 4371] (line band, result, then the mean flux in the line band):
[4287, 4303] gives 2.3 Angstrom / 8.41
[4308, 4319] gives 1.3 Angstrom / 8.78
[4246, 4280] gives 0.5 Angstrom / 9.39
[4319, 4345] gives 0.0 Angstrom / 10.2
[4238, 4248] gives -0.1 Angstrom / 9.45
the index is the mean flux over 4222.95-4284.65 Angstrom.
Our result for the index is 9.23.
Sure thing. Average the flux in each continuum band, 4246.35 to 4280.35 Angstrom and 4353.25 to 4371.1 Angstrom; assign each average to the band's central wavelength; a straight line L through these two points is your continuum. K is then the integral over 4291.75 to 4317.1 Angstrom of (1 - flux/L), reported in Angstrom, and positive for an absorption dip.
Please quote 5.0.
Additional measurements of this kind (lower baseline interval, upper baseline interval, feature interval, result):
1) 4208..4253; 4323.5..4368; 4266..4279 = -0.1 Angstrom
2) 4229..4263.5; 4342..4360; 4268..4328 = 3.7 Angstrom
